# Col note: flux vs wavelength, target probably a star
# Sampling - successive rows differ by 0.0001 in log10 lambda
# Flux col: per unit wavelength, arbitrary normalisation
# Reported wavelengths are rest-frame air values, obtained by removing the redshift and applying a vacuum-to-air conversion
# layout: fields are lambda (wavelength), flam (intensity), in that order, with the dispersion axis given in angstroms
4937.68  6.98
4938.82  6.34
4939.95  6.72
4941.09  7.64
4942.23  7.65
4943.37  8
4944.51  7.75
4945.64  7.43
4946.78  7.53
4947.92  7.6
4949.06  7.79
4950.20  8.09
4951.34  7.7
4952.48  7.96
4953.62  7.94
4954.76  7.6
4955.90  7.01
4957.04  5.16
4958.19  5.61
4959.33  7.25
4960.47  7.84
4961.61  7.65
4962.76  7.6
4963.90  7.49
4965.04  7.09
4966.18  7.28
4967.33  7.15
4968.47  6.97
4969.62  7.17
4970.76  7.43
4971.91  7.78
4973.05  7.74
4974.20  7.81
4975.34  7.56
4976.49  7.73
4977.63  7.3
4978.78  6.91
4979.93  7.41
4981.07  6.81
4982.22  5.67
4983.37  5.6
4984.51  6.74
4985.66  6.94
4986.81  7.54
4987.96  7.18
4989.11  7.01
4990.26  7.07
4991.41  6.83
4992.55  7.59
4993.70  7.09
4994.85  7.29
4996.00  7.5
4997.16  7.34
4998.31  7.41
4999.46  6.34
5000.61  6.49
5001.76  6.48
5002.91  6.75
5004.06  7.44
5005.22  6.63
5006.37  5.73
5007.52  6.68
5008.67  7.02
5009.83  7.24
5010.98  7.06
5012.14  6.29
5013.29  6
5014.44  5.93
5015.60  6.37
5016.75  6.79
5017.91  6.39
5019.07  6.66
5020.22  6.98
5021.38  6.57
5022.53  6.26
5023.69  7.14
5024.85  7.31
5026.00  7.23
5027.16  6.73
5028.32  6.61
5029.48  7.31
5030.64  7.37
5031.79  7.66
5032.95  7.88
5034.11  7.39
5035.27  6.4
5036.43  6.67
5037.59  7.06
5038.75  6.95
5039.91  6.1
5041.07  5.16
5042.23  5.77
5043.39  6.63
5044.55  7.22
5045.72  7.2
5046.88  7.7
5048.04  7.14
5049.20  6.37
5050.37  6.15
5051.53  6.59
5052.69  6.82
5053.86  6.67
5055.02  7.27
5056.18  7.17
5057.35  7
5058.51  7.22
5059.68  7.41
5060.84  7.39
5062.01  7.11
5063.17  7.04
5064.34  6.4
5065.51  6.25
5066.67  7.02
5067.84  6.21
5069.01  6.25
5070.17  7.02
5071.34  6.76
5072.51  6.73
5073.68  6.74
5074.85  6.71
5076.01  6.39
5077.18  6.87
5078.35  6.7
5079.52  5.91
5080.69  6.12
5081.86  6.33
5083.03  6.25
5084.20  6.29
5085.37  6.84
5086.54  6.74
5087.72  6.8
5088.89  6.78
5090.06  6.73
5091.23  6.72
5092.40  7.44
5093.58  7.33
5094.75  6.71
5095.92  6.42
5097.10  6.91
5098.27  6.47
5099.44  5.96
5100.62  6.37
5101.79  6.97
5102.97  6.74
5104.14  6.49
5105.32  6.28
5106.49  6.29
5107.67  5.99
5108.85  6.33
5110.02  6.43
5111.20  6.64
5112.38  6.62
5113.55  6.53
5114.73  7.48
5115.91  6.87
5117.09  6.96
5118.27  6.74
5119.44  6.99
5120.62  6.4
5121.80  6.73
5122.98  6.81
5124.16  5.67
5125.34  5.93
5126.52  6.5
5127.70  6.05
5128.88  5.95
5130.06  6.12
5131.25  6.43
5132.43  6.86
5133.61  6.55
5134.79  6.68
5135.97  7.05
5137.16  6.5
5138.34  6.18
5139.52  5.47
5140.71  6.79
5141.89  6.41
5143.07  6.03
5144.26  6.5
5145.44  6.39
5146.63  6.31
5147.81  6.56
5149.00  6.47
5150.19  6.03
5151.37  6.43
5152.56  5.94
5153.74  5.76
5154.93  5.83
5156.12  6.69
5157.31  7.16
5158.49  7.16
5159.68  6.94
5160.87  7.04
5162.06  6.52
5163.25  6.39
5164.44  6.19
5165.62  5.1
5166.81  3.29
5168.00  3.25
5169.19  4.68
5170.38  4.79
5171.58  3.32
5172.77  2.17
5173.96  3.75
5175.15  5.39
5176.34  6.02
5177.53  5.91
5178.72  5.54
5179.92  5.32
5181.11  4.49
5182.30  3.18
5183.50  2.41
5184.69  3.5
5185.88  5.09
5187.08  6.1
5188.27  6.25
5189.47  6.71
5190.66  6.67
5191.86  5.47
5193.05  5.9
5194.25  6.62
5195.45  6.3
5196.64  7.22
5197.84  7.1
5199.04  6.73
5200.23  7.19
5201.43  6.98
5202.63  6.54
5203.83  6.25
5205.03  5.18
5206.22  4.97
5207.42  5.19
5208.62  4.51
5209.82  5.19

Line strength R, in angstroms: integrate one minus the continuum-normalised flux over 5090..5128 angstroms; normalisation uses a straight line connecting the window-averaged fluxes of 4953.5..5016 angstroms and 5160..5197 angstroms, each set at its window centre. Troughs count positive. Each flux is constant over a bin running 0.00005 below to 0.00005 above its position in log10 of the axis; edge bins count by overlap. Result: -5.0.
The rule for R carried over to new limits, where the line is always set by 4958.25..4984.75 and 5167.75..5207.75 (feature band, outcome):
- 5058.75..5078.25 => -1.2 angstroms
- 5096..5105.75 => -0.7 angstroms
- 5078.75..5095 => -1.1 angstroms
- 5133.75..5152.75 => -2.0 angstroms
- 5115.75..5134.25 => -1.7 angstroms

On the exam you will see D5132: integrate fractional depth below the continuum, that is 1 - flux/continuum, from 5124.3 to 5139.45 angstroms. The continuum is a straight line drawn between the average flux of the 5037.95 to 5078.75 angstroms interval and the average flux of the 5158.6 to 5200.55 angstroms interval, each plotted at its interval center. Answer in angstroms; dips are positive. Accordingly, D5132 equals -1.1 angstroms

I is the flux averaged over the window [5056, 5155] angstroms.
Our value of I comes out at 6.56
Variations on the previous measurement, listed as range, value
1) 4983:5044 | 6.81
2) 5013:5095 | 6.76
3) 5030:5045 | 6.79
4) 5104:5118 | 6.58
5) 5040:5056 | 6.67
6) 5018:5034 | 7.05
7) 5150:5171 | 5.84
